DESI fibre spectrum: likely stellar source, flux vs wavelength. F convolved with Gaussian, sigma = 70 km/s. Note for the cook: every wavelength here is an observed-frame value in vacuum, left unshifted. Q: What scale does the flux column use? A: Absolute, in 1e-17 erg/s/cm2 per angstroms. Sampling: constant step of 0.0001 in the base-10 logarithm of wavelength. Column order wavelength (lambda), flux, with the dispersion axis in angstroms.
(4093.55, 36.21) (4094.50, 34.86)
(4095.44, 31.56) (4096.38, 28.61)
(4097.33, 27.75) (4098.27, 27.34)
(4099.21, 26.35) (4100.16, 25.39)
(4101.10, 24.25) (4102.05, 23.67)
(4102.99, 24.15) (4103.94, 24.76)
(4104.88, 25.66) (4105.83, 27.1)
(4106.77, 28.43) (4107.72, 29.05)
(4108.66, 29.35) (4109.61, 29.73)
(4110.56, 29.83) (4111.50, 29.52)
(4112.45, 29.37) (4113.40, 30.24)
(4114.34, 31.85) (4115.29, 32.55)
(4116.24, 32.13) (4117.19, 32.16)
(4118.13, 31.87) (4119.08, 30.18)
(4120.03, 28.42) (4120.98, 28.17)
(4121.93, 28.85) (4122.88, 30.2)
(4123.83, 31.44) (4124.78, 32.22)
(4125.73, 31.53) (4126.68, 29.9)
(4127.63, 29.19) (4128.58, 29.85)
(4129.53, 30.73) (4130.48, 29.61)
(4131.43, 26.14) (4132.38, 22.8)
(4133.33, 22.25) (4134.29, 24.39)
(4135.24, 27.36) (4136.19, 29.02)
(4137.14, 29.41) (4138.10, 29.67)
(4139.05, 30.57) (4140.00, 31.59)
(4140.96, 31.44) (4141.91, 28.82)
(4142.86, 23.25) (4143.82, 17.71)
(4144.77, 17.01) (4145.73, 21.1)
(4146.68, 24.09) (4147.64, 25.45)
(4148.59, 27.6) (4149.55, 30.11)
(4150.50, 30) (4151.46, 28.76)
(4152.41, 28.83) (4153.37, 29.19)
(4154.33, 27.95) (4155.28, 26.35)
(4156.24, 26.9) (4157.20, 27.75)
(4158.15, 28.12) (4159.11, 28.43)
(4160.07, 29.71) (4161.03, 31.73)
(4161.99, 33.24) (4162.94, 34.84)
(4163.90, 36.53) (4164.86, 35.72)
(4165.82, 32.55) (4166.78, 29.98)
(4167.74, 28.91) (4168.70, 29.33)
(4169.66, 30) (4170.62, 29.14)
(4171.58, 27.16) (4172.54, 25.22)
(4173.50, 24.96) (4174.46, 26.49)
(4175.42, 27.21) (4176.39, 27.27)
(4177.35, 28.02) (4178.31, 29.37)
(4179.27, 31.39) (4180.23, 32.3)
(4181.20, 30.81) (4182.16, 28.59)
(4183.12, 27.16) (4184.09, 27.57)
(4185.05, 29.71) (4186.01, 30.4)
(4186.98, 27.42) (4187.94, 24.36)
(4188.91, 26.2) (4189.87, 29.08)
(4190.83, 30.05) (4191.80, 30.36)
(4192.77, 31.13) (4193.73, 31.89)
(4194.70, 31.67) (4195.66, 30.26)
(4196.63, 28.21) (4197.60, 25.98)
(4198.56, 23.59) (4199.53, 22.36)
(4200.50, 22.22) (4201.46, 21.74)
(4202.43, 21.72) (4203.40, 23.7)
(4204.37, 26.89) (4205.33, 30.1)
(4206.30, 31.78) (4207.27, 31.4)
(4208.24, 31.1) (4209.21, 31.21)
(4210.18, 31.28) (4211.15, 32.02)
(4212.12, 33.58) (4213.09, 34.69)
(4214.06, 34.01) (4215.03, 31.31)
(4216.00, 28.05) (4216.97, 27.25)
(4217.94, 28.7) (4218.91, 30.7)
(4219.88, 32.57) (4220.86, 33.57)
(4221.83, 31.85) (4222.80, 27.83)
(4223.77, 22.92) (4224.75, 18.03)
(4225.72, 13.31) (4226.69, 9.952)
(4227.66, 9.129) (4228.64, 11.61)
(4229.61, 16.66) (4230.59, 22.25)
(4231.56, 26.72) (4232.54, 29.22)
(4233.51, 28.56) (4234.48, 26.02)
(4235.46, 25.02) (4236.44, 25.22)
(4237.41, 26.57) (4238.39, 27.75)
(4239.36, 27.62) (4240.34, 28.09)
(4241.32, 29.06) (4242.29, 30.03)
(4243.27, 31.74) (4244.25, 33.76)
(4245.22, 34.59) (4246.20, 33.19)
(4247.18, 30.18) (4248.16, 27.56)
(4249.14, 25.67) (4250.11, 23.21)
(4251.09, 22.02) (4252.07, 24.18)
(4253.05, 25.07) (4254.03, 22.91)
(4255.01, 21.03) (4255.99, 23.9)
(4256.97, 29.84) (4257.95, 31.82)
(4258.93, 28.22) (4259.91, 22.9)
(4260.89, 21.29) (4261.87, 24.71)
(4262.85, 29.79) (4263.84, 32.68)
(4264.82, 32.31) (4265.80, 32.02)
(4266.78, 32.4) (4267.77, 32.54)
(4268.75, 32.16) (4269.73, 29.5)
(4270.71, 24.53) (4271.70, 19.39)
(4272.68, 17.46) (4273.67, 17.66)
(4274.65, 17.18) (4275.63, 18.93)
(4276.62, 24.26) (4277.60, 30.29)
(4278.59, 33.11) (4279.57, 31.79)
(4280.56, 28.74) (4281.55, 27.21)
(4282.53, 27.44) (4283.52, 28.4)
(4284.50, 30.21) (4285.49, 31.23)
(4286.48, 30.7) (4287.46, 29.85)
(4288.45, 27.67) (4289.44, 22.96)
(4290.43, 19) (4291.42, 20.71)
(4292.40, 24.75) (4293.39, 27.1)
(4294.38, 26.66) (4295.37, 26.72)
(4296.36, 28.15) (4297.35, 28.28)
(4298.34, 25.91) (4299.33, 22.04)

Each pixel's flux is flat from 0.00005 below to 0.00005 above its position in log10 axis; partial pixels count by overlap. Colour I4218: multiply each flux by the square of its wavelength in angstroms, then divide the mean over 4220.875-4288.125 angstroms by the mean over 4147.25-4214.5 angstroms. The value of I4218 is 0.93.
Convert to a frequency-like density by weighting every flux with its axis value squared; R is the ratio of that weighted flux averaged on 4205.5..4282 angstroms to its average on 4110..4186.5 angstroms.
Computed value 0.98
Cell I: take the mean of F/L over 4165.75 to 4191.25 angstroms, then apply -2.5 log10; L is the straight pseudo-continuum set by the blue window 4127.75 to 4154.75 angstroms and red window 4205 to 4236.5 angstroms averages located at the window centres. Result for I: -0.07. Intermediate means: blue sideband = 27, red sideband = 26.6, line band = 28.5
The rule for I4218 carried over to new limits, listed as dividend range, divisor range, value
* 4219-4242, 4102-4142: 0.87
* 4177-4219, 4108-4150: 1.05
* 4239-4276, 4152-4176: 0.95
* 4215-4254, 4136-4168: 0.94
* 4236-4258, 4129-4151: 1.09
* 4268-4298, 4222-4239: 1.23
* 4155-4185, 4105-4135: 1.03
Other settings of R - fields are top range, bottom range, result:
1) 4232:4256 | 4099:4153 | 1.03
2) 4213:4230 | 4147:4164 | 0.86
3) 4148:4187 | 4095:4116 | 1.08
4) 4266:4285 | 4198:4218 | 0.96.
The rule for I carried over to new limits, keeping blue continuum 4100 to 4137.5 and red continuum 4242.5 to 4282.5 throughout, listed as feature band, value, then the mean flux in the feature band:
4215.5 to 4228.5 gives 0.16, 23.8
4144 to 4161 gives 0.05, 26.9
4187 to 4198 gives -0.04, 29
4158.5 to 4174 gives -0.09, 30.4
